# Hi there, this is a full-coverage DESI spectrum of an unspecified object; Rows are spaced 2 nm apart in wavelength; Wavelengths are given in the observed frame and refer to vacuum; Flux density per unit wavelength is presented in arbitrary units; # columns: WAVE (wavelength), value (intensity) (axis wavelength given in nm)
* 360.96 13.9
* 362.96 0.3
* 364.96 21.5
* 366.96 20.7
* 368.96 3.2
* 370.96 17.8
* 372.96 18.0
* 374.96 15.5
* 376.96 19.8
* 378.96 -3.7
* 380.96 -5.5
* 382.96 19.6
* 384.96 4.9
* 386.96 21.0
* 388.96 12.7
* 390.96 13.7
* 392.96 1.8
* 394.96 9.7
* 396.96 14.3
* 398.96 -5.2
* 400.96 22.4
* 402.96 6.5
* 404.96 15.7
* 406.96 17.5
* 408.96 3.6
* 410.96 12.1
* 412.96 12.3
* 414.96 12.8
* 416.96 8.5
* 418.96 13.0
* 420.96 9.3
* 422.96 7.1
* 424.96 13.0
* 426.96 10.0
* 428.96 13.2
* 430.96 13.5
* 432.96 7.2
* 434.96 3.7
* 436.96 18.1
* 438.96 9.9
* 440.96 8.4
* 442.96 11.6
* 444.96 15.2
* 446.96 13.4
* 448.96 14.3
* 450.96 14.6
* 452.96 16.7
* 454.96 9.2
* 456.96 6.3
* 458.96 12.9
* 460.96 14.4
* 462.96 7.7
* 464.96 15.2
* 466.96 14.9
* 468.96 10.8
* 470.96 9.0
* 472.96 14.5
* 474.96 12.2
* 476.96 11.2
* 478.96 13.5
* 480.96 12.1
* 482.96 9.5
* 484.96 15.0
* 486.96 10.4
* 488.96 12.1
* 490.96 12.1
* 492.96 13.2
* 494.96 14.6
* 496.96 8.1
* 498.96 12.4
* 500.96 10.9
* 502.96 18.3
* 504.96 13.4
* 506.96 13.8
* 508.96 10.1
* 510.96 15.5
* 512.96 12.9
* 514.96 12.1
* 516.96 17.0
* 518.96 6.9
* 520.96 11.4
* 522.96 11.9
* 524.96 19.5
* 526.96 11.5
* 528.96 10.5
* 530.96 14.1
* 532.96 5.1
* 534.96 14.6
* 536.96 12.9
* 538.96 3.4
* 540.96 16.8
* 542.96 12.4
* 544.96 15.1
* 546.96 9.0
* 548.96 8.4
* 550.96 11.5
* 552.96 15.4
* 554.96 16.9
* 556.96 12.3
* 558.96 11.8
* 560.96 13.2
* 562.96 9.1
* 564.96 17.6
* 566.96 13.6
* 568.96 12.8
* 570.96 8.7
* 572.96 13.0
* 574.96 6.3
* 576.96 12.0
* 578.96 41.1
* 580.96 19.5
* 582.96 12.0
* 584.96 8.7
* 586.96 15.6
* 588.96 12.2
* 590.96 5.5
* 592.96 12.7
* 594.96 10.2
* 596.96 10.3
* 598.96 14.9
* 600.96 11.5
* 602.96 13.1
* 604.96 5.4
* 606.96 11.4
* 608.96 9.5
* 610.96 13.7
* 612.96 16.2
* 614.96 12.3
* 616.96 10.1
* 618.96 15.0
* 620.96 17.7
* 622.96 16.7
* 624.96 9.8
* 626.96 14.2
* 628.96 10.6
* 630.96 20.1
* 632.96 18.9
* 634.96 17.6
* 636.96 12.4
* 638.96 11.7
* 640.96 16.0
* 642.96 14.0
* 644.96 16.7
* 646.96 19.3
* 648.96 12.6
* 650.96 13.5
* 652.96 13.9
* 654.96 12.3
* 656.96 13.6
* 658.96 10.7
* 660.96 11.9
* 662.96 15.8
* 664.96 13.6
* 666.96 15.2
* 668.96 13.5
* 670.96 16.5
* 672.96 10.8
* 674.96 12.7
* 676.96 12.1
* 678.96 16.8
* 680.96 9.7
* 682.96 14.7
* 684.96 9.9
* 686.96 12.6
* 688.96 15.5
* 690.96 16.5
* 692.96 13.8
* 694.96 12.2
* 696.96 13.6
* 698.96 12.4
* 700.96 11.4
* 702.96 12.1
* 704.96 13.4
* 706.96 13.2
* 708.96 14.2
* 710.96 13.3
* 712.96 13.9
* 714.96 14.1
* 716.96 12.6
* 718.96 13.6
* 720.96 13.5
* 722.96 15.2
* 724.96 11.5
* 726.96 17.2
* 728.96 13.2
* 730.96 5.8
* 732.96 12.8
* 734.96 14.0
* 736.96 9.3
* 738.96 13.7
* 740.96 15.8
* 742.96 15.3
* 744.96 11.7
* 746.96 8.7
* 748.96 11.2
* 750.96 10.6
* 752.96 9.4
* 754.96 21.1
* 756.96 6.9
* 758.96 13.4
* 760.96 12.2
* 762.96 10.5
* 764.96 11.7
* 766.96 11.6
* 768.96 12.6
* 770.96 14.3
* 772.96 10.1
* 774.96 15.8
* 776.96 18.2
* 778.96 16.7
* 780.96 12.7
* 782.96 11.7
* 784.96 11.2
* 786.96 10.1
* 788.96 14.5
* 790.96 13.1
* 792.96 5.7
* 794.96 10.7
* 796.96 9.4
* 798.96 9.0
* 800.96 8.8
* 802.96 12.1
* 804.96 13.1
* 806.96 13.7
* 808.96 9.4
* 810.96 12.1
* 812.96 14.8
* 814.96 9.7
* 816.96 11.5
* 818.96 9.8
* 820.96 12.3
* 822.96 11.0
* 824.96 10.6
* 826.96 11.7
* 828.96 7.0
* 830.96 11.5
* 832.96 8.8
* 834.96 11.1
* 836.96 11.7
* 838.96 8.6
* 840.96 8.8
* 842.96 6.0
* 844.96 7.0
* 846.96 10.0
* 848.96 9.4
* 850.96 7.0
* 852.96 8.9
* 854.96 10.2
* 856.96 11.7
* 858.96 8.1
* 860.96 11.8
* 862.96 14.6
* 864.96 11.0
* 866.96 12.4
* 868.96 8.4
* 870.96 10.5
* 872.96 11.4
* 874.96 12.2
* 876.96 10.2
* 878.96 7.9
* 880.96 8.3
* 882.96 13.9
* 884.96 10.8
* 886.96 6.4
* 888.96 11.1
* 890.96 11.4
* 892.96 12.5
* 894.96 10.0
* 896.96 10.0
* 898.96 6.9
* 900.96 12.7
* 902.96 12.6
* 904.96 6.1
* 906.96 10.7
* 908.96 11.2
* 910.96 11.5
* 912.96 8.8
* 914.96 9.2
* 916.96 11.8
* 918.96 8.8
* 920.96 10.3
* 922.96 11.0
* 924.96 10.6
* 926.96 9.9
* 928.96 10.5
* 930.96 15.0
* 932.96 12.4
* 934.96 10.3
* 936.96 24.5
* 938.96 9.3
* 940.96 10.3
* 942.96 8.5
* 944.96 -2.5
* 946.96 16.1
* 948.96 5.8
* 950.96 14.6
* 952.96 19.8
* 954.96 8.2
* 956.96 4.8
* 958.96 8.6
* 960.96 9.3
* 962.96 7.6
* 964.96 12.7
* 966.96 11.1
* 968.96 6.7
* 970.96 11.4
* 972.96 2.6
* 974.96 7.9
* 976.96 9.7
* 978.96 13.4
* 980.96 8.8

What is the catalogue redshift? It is 0.553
